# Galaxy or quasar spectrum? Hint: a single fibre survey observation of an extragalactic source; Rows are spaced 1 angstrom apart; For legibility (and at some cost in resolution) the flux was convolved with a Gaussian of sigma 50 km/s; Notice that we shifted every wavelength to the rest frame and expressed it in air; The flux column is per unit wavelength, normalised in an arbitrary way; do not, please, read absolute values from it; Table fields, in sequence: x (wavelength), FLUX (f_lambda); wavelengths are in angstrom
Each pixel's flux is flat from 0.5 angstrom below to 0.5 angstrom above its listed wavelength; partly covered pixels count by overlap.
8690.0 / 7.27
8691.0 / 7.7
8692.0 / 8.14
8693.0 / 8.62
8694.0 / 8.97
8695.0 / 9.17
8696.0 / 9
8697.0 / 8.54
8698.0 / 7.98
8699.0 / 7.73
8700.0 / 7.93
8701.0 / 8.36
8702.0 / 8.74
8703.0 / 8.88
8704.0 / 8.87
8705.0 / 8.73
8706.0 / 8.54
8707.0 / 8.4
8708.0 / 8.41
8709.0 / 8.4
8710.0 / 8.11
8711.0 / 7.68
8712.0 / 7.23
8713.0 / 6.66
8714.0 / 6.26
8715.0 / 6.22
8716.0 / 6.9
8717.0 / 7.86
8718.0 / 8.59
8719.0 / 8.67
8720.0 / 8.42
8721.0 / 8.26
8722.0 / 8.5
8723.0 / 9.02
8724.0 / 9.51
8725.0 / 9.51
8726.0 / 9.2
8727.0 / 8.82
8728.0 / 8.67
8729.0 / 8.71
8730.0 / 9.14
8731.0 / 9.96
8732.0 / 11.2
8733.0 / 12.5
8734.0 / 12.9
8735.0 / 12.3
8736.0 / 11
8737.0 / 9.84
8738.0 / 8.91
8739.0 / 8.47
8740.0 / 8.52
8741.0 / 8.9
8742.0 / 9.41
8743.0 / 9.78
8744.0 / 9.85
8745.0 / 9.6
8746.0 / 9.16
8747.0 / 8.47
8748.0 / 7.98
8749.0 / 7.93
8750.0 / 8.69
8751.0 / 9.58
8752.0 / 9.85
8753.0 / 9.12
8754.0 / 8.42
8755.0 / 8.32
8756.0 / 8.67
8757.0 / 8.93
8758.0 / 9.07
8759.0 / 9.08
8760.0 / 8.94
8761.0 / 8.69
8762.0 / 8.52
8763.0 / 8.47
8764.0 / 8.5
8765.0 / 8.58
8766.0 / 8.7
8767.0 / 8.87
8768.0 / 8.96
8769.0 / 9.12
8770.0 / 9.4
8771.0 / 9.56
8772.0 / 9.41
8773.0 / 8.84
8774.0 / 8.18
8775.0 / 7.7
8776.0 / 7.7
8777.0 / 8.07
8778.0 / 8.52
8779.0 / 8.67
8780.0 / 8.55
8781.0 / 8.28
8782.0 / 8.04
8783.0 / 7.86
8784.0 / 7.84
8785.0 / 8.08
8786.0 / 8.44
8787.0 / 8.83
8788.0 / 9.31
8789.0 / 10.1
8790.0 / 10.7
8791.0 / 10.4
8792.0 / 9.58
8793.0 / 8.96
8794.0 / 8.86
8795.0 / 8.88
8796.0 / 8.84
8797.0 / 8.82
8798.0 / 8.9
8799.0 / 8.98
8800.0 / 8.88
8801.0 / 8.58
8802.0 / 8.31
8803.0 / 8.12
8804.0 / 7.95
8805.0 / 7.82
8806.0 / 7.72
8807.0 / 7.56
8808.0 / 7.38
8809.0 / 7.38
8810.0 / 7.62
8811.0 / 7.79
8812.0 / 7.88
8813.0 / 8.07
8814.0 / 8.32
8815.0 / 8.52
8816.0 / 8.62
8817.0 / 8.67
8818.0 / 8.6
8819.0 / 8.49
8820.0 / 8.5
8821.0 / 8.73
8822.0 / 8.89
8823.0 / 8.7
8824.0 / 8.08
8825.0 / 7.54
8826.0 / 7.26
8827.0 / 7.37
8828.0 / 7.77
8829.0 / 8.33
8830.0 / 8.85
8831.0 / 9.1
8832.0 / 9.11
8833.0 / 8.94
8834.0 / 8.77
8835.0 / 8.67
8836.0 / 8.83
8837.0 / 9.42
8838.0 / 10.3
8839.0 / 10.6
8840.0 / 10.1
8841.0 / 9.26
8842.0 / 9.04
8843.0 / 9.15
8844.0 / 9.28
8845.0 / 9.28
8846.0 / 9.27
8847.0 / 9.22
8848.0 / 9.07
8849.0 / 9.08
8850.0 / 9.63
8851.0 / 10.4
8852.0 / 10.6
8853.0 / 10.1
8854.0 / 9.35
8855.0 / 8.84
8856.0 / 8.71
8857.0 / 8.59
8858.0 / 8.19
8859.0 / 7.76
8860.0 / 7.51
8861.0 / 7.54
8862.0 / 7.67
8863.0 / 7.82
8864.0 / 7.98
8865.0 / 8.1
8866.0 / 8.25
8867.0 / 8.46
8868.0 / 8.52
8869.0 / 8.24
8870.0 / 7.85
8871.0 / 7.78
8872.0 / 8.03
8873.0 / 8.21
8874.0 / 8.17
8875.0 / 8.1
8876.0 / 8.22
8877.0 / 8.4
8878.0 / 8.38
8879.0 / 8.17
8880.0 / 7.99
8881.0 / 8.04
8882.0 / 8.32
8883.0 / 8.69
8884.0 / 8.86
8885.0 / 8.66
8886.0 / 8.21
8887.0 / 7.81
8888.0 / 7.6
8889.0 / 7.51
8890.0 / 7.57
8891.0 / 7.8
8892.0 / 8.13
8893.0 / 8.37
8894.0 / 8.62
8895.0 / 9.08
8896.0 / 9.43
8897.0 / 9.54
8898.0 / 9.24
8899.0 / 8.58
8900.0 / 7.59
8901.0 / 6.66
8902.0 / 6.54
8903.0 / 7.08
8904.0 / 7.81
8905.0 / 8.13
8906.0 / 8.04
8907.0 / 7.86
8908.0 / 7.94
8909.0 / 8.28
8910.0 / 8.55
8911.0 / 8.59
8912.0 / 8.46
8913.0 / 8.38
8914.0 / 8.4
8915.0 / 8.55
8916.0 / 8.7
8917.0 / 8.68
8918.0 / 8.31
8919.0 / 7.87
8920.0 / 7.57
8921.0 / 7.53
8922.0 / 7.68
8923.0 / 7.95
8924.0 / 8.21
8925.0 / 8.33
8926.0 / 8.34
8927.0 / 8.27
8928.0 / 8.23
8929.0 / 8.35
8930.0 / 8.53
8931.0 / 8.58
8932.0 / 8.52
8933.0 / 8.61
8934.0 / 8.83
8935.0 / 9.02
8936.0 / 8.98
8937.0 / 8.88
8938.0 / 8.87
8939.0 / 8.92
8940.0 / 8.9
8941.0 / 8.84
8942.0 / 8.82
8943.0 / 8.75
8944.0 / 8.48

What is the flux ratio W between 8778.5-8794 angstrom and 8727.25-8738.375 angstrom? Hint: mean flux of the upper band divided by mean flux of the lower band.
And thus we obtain 0.9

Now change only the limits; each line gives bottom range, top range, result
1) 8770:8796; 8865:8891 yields 0.93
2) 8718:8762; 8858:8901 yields 0.88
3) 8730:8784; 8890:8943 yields 0.92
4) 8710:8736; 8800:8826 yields 0.91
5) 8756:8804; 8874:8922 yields 0.93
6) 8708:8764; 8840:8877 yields 0.97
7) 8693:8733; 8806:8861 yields 1.02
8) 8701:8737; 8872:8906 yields 0.92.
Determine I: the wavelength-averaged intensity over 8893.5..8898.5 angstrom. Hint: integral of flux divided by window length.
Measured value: 9.18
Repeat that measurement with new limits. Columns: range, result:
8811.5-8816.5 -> 8.28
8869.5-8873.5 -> 7.97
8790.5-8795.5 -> 9.34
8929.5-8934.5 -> 8.61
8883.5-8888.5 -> 8.23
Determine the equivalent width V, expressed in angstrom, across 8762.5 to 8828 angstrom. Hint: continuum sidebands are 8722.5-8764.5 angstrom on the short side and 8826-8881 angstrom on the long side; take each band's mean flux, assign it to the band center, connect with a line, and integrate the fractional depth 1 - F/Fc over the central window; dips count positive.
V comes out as 3.88 angstrom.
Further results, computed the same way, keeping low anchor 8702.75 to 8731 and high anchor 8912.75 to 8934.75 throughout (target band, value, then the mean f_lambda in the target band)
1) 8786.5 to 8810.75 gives -1.1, 8.68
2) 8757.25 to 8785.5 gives -0.9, 8.58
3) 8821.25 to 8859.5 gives -3.1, 8.98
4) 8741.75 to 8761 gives -1.5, 8.98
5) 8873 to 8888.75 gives 0.1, 8.23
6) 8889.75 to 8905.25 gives 0.3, 8.14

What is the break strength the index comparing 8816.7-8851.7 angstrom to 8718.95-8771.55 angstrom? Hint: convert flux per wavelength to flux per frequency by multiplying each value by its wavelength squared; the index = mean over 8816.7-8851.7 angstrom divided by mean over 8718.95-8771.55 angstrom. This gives 1.0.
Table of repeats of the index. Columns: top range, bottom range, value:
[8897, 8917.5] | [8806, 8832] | 1.02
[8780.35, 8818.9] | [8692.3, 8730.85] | 1.04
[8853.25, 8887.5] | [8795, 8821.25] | 1.01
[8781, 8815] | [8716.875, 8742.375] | 0.91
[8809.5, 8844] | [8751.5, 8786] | 1.02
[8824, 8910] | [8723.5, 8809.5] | 0.97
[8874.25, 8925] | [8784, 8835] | 0.98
